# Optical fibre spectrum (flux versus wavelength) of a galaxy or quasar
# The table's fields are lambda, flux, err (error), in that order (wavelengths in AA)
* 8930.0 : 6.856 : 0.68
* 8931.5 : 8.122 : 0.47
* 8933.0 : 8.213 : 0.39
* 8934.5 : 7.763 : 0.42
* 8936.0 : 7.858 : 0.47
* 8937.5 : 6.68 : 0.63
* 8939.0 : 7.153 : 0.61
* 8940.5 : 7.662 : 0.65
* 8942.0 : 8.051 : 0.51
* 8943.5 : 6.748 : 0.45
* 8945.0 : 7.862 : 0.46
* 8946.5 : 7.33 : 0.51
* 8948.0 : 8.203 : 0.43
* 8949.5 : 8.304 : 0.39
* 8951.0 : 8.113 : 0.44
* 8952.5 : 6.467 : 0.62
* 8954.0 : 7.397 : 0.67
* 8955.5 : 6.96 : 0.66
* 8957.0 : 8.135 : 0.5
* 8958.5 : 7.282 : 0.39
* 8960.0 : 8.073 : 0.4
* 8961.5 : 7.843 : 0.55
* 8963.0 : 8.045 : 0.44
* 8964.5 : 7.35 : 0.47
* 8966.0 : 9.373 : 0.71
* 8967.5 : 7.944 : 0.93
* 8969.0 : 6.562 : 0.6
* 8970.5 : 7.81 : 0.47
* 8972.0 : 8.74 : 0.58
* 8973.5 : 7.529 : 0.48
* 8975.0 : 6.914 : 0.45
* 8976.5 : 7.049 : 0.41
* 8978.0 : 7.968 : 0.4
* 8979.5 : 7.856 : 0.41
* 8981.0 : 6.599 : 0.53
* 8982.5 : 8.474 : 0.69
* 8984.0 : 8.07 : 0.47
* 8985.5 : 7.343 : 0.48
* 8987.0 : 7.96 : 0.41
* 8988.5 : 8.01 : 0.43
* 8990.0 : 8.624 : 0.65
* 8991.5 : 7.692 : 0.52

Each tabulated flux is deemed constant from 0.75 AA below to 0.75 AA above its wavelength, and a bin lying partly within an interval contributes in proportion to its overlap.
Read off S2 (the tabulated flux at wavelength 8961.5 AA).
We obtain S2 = 7.843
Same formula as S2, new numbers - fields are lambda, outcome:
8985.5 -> 7.343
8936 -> 7.858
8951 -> 8.113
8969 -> 6.562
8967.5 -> 7.944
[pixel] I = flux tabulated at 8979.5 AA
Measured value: 7.856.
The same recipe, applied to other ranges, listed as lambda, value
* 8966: 9.373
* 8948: 8.203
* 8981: 6.599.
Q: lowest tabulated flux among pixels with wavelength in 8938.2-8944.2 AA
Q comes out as 6.748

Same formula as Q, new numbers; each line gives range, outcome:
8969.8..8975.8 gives 6.914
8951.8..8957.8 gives 6.467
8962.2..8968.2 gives 7.35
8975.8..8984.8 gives 6.599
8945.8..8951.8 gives 7.33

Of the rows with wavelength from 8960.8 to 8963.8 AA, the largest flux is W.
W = 8.045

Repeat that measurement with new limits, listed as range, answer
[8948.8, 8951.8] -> 8.304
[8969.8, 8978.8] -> 8.74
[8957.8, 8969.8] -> 9.373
